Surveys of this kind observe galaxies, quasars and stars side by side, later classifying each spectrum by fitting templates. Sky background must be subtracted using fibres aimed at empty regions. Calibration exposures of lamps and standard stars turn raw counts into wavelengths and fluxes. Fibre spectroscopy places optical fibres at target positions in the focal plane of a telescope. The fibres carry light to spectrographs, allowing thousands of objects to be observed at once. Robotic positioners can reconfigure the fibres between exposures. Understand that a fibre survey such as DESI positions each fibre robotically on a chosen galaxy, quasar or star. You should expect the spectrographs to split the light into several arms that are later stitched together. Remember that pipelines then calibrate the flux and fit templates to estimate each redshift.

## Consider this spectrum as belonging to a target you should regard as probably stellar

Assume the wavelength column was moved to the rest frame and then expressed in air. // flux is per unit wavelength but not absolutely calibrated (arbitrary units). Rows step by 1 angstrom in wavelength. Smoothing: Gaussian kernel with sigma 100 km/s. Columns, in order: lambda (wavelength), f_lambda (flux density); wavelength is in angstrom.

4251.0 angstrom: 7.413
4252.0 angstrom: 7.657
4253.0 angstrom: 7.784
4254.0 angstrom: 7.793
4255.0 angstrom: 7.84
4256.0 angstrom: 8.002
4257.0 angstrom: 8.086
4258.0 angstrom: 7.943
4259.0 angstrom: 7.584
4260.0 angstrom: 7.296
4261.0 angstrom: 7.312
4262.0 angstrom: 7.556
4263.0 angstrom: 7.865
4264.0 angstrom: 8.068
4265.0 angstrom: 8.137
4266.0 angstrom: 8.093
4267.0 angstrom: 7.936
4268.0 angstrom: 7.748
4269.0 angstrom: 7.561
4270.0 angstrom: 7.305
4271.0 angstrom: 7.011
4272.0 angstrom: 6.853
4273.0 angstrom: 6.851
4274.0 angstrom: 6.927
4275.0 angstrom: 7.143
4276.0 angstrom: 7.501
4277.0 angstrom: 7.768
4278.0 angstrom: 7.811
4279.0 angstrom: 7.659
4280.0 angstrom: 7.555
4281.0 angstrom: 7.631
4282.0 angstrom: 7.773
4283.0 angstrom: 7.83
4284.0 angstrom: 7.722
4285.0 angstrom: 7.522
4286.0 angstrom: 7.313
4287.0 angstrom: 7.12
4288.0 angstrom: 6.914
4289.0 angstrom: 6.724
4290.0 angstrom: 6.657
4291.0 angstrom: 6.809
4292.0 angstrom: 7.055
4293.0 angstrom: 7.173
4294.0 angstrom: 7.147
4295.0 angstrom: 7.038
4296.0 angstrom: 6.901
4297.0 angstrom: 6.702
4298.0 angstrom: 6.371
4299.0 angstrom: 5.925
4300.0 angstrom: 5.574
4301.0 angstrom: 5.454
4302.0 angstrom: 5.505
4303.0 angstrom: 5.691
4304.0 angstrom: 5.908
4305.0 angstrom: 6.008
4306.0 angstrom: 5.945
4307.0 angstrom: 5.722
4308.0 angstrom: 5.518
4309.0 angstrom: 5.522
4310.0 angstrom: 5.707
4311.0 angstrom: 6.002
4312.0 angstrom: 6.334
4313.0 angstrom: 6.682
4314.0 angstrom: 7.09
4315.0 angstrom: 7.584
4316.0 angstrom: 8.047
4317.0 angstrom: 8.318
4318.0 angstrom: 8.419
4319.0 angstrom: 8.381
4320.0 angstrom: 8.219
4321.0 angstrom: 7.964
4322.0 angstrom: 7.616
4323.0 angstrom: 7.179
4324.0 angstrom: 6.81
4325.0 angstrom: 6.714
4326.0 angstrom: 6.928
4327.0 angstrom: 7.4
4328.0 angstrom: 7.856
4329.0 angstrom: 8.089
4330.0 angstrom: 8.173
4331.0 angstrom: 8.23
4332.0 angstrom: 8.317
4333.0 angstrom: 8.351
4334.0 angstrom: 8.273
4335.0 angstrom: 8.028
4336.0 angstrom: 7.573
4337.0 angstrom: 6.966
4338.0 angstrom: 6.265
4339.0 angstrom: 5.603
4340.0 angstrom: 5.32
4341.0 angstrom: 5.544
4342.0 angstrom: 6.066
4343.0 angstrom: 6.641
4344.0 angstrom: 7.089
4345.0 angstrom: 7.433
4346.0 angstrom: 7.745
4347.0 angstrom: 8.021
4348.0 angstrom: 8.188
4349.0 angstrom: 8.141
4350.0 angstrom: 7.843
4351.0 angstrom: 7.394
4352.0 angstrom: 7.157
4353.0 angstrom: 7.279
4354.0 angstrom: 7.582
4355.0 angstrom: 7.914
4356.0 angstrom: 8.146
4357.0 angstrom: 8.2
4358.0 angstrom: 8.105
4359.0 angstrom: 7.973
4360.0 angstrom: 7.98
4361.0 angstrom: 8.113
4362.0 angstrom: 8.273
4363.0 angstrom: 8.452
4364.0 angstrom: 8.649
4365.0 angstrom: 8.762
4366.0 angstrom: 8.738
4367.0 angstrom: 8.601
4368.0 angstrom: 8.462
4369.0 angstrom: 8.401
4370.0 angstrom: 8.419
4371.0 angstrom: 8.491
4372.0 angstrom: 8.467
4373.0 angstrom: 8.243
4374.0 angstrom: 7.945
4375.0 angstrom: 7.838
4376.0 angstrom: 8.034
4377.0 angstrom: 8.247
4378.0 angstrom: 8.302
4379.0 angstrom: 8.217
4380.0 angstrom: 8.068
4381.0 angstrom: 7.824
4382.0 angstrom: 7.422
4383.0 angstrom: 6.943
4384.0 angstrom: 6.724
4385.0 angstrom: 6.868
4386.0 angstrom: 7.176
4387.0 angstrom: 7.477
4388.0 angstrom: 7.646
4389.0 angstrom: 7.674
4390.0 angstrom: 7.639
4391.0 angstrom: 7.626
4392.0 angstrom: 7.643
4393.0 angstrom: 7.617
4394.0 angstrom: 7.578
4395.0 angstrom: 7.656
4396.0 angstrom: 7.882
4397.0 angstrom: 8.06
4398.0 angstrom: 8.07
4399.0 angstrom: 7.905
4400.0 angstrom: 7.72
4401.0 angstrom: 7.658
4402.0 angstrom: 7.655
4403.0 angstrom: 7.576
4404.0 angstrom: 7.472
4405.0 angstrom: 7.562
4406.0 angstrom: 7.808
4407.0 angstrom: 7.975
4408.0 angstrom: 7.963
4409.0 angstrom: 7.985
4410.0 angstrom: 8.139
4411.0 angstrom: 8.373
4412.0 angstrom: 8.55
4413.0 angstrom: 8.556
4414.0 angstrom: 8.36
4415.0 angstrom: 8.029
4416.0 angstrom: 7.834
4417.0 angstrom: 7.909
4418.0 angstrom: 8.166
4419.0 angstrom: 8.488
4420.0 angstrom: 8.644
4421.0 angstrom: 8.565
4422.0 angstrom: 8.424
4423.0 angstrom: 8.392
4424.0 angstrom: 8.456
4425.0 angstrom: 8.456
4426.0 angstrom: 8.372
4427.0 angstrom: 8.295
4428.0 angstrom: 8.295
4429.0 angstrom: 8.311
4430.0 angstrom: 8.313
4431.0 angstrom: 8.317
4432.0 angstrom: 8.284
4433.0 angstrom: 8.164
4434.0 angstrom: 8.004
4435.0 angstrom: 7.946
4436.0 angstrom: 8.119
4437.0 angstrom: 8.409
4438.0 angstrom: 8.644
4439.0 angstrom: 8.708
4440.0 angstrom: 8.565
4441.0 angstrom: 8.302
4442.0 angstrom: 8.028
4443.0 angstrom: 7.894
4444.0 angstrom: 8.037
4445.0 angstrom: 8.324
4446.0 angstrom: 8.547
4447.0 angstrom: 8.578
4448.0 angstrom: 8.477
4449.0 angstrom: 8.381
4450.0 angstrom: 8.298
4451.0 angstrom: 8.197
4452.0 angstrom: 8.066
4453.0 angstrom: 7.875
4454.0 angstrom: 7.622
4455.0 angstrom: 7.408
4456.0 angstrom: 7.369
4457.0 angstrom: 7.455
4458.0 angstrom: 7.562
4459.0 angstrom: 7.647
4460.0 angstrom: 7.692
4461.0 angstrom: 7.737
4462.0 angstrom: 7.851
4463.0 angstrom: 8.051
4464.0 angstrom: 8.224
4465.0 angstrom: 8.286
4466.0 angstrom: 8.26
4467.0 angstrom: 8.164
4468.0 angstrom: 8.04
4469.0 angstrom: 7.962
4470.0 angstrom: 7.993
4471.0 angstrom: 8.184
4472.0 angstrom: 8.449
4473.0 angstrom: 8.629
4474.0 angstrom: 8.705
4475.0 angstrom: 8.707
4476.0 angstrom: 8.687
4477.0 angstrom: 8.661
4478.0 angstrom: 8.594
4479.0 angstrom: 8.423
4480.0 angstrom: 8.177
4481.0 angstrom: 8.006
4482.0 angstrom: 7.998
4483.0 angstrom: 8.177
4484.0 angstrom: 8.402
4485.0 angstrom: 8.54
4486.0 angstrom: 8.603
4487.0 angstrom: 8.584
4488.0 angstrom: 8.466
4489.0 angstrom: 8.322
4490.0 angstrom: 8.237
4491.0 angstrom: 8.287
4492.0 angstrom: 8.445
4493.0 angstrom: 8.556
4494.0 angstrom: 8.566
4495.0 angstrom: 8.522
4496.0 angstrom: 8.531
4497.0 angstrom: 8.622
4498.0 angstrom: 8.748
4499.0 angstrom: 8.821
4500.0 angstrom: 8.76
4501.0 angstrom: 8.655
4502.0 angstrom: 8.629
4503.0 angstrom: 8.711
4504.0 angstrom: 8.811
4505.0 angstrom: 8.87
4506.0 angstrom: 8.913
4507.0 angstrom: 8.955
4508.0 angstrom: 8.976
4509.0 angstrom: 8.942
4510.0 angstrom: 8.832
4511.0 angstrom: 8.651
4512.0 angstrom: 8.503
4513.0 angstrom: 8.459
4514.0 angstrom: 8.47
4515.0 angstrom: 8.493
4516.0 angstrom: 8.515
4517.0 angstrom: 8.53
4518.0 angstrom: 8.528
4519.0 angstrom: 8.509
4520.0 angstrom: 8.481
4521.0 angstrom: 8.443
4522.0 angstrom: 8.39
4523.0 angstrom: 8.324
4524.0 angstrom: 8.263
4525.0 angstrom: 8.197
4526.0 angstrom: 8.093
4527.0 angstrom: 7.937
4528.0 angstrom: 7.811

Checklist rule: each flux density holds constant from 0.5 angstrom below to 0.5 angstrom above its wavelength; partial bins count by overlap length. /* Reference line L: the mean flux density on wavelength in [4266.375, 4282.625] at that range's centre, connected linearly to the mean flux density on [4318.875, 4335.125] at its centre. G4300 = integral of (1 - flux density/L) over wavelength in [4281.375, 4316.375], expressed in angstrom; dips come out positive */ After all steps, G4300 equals 4.6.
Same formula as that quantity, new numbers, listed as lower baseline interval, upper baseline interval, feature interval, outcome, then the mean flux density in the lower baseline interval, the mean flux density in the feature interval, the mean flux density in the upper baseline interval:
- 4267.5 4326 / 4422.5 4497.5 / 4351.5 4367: -1.3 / 6.96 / 8.1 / 8.25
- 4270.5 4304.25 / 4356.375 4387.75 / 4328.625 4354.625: 1.0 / 6.94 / 7.36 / 8.04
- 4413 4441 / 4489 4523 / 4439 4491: 1.6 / 8.32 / 8.19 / 8.61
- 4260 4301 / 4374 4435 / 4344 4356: -0.1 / 7.24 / 7.69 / 7.95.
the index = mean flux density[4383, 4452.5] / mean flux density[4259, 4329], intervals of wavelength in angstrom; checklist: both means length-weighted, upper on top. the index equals 1.14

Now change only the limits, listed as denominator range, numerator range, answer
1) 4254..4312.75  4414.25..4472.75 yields 1.16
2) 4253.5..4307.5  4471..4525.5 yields 1.20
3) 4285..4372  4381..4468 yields 1.10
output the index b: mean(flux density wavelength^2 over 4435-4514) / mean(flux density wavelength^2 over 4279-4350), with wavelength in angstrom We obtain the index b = 1.28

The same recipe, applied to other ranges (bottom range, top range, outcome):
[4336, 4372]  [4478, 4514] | 1.19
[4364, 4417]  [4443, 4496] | 1.07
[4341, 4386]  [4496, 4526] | 1.17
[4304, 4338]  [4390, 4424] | 1.15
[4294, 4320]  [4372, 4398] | 1.22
